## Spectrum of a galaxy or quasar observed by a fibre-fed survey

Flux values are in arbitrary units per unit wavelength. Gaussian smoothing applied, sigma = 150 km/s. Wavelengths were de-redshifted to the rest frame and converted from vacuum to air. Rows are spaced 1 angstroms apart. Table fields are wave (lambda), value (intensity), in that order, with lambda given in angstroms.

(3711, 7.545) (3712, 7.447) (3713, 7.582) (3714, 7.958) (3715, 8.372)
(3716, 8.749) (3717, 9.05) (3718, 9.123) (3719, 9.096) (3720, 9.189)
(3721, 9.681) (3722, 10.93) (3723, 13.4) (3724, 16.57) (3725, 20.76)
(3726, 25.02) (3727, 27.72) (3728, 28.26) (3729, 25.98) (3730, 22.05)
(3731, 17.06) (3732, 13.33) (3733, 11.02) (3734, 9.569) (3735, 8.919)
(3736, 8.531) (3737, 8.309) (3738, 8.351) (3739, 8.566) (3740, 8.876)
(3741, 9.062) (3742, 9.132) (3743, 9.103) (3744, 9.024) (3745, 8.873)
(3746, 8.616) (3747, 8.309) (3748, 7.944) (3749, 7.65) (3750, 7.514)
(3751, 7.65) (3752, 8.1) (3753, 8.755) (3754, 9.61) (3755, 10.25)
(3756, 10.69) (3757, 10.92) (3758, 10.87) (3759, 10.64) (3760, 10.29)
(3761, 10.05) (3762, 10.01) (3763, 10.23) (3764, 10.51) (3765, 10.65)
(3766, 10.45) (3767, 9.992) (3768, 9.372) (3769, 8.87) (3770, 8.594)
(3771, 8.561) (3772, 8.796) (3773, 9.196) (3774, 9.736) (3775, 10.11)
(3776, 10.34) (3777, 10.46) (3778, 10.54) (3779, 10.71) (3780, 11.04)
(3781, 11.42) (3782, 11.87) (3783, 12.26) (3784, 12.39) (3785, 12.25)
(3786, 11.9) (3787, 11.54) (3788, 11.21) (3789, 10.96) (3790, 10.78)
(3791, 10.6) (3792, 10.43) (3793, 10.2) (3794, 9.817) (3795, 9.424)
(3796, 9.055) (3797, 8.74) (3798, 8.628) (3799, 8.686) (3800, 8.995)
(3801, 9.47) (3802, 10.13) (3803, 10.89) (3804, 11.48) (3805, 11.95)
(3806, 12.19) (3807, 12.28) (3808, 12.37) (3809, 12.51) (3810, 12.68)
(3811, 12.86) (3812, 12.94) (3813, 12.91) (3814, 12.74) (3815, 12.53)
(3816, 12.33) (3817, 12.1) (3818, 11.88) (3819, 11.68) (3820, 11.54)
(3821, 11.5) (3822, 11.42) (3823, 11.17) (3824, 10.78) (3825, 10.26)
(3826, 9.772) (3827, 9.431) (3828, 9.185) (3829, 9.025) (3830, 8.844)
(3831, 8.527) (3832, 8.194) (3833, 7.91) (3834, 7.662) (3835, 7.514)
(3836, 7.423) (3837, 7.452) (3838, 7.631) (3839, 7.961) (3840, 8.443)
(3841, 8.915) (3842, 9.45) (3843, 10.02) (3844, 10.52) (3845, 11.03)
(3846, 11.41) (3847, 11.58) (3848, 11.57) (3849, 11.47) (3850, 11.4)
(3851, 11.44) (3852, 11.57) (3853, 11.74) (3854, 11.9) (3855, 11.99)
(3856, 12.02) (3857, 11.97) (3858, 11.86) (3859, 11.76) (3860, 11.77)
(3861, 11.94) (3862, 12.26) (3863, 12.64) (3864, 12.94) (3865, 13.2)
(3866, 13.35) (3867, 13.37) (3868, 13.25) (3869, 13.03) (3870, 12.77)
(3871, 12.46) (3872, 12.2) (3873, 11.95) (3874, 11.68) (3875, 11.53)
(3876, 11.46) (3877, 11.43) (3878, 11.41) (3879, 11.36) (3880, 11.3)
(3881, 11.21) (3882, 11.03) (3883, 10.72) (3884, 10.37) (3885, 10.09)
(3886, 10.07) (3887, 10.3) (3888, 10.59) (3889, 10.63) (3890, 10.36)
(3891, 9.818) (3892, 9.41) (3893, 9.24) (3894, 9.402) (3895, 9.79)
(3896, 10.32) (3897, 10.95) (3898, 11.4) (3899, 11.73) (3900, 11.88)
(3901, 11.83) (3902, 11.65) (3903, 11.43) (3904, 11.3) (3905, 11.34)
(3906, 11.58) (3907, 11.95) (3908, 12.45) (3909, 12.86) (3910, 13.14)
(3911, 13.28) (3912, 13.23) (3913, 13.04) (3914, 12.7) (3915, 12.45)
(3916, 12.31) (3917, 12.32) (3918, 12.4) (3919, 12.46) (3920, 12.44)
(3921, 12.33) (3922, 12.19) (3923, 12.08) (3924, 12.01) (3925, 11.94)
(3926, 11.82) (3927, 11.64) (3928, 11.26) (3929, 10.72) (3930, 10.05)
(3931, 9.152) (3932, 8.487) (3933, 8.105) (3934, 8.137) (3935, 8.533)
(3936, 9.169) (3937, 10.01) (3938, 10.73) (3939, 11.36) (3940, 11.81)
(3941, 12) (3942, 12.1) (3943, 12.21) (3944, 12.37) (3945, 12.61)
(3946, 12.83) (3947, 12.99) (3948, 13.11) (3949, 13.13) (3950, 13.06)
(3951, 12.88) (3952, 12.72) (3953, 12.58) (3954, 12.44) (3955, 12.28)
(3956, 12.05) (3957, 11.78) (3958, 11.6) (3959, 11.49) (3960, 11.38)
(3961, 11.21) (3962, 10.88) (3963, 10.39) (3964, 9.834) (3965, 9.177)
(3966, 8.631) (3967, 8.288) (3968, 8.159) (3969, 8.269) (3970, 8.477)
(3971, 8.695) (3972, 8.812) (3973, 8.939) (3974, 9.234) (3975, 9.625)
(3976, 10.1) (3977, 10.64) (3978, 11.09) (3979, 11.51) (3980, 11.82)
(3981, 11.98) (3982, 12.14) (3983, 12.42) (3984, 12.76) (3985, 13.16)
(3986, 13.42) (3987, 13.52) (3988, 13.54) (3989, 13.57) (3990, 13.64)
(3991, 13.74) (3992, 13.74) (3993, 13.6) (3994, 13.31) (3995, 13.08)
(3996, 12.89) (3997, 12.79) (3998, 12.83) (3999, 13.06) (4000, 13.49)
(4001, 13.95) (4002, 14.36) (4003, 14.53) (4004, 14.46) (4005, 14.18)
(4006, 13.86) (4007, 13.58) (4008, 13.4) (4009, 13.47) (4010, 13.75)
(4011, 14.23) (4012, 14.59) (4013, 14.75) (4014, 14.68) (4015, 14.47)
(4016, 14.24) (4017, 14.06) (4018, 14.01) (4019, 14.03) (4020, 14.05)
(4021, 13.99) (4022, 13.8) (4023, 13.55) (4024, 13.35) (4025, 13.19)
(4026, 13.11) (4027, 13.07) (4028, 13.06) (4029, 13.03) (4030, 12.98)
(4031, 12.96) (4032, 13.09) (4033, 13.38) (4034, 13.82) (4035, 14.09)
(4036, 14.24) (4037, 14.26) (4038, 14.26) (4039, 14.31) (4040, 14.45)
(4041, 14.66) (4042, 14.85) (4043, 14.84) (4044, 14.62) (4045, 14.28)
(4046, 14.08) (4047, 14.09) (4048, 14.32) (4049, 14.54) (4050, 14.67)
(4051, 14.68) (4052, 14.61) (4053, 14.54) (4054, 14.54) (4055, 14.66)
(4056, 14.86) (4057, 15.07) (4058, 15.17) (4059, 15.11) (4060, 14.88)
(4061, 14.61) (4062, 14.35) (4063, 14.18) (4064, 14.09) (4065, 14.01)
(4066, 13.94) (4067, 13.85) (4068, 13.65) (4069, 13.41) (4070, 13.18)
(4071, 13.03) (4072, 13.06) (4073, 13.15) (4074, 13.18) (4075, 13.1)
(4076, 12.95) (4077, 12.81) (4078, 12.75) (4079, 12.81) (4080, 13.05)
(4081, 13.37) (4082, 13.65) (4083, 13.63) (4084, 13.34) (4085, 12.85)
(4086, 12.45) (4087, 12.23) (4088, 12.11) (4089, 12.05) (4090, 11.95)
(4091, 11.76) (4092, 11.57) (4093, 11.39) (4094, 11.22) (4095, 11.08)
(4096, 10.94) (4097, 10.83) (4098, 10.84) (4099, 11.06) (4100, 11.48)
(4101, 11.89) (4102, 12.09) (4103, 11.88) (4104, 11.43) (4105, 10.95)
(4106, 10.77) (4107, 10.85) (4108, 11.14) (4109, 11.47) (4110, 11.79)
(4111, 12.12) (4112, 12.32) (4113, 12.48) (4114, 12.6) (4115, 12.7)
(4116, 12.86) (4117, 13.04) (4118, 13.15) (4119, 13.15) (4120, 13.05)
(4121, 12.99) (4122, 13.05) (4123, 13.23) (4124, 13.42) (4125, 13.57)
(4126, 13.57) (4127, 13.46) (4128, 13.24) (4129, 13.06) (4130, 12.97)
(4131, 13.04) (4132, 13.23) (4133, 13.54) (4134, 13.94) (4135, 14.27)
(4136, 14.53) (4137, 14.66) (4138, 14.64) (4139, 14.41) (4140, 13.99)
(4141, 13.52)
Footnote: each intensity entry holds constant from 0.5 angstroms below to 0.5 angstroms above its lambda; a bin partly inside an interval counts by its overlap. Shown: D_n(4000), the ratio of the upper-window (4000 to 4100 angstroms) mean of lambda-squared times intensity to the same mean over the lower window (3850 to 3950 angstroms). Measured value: 1.27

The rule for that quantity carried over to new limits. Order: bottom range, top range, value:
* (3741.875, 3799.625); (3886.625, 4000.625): 1.27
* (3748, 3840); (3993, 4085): 1.54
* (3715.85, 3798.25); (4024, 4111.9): 1.39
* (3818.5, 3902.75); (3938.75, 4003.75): 1.16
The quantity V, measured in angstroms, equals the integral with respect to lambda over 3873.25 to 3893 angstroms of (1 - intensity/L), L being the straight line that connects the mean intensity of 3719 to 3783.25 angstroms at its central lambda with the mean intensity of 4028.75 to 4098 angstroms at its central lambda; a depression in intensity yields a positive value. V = 2.4 angstroms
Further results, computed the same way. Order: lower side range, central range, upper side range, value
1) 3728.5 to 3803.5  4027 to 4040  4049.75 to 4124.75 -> -1.24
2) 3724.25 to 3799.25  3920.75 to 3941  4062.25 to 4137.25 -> 2.27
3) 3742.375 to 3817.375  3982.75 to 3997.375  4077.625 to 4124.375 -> -2.20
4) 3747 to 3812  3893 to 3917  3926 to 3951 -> -1.83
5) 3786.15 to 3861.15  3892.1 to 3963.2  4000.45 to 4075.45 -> 4.00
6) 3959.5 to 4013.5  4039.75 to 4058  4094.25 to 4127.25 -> -3.76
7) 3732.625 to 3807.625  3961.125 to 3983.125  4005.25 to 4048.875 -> 5.28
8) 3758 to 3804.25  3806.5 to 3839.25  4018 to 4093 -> 0.88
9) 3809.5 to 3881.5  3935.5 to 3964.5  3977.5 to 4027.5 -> 1.94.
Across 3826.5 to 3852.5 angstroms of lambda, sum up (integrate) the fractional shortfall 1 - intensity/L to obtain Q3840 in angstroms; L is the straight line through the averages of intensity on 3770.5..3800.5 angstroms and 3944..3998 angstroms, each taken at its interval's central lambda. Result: 3.1 angstroms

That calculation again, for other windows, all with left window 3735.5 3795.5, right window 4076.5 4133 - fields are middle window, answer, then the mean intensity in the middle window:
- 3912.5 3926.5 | -1.70 angstroms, 12.3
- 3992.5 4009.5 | -2.91 angstroms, 13.6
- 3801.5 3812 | -1.89 angstroms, 12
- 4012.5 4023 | -2.20 angstroms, 14.2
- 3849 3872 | -3.76 angstroms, 12.3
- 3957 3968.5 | 1.16 angstroms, 10.2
